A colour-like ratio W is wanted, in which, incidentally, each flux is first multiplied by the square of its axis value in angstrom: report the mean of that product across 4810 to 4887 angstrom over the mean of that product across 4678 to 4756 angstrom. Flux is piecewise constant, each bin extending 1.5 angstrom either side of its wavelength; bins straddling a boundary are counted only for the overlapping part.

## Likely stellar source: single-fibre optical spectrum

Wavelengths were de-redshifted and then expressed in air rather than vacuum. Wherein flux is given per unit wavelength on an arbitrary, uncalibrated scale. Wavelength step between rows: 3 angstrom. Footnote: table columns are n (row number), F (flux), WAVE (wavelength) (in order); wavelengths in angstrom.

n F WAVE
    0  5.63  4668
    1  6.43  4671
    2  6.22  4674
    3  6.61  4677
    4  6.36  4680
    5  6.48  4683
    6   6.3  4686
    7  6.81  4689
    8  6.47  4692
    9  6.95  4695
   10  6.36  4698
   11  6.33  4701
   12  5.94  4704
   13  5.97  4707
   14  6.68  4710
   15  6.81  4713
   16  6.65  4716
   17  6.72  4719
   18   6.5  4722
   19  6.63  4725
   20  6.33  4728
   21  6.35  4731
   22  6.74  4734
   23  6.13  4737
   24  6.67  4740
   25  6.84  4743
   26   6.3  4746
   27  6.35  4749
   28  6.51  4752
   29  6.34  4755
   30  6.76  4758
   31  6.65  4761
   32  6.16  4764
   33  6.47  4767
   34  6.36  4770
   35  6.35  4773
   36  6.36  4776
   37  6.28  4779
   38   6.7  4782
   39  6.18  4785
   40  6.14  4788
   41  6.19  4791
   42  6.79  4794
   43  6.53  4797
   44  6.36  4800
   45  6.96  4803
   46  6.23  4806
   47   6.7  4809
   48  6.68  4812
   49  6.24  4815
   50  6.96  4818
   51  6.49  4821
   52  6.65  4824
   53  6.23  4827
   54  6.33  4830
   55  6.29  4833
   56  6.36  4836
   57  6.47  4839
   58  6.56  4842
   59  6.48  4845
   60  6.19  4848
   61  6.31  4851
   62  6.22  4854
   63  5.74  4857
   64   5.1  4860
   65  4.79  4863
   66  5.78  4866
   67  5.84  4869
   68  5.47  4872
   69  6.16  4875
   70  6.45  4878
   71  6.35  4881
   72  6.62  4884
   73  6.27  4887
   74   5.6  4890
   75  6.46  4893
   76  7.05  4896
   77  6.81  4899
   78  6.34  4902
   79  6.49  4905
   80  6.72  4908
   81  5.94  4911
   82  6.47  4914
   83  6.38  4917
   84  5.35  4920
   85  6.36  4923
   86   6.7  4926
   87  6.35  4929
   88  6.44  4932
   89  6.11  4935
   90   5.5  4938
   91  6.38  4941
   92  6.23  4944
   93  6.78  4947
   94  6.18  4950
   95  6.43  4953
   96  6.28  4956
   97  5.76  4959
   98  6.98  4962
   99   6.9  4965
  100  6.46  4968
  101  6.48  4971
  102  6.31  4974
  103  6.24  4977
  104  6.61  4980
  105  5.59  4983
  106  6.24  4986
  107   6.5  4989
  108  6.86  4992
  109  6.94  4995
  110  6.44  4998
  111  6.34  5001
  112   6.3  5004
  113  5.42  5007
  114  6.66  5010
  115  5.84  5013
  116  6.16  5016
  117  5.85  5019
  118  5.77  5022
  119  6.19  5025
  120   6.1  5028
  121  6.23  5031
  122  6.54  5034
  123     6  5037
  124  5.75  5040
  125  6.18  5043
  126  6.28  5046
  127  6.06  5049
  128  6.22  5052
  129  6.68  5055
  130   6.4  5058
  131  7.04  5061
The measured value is 1.01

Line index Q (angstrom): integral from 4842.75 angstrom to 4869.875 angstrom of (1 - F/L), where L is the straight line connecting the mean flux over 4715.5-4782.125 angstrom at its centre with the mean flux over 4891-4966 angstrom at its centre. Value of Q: 2.4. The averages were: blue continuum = 6.48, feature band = 5.85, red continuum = 6.37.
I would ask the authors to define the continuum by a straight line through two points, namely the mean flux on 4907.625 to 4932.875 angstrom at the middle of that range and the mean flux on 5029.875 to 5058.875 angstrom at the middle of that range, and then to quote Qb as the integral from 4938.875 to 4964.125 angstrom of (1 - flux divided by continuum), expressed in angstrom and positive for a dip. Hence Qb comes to -0.4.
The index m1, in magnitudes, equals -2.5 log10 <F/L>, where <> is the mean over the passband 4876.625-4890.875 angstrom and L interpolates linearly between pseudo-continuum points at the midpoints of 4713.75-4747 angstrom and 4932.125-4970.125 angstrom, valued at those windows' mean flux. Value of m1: 0.02 mag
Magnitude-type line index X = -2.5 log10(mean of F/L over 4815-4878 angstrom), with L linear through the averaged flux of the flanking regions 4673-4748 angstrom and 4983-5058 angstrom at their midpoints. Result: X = 0.04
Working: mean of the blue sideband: 6.49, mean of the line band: 6.13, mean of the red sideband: 6.22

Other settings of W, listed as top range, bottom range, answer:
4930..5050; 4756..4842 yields 1.05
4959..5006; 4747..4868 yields 1.09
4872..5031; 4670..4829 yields 1.06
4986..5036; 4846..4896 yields 1.10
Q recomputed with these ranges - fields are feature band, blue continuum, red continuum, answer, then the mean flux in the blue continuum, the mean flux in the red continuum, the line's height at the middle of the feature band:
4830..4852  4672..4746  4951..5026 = 0.1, 6.49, 6.3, 6.4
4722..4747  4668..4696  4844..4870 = -0.9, 6.46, 5.81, 6.27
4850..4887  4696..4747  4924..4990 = 2.8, 6.47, 6.34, 6.39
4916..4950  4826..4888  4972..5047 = -0.4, 6.09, 6.21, 6.15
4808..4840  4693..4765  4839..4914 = -1.0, 6.49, 6.17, 6.28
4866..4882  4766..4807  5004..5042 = 0.7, 6.42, 6.05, 6.29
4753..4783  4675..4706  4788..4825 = 0.3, 6.45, 6.55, 6.51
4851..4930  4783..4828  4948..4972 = 3.9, 6.49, 6.44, 6.46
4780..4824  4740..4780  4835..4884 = -1.7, 6.45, 6.03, 6.27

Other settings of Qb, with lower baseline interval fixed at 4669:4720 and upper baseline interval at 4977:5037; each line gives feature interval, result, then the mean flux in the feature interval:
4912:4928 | 0.1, 6.25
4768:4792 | 0.3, 6.33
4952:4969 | -0.5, 6.47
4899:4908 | -0.3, 6.53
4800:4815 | -0.5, 6.57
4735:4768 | -0.3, 6.48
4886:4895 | 0.2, 6.15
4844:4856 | 0.2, 6.27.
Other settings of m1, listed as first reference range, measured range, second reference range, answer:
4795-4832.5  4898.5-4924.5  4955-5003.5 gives 0.03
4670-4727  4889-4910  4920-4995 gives -0.02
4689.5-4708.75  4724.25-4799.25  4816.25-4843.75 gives 0.00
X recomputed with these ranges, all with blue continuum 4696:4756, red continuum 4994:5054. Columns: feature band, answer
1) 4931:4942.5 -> 0.03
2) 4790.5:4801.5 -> -0.02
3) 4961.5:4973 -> -0.08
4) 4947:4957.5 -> -0.02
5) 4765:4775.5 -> 0.01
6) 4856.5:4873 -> 0.16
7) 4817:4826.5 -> -0.05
